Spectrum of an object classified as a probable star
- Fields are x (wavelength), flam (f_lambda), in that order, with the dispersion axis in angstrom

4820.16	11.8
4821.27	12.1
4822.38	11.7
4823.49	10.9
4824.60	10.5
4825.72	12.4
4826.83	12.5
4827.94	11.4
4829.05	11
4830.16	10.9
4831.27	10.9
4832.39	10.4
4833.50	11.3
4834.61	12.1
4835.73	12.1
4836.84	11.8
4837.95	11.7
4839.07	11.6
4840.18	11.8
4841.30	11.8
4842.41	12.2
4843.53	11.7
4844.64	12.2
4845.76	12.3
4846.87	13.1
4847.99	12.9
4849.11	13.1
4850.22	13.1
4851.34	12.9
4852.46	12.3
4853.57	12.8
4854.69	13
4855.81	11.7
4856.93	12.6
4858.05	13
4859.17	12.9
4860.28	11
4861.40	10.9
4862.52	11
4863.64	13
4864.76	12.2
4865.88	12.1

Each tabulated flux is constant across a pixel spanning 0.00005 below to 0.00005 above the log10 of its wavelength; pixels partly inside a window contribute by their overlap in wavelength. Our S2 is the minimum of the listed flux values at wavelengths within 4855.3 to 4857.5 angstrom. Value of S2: 11.7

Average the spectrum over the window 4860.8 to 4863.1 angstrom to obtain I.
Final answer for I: 11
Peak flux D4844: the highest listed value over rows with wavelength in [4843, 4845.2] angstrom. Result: 12.2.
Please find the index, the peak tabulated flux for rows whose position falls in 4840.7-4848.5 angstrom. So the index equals 13.1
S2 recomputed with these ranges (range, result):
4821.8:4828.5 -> 10.5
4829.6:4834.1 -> 10.4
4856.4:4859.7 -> 12.6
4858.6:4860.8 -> 11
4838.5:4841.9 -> 11.6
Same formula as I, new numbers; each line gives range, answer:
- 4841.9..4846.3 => 12.1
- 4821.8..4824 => 11.3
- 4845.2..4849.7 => 12.9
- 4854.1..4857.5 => 12.4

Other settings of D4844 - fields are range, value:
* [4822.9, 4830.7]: 12.5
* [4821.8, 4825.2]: 11.7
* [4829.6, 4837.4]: 12.1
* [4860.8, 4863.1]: 11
